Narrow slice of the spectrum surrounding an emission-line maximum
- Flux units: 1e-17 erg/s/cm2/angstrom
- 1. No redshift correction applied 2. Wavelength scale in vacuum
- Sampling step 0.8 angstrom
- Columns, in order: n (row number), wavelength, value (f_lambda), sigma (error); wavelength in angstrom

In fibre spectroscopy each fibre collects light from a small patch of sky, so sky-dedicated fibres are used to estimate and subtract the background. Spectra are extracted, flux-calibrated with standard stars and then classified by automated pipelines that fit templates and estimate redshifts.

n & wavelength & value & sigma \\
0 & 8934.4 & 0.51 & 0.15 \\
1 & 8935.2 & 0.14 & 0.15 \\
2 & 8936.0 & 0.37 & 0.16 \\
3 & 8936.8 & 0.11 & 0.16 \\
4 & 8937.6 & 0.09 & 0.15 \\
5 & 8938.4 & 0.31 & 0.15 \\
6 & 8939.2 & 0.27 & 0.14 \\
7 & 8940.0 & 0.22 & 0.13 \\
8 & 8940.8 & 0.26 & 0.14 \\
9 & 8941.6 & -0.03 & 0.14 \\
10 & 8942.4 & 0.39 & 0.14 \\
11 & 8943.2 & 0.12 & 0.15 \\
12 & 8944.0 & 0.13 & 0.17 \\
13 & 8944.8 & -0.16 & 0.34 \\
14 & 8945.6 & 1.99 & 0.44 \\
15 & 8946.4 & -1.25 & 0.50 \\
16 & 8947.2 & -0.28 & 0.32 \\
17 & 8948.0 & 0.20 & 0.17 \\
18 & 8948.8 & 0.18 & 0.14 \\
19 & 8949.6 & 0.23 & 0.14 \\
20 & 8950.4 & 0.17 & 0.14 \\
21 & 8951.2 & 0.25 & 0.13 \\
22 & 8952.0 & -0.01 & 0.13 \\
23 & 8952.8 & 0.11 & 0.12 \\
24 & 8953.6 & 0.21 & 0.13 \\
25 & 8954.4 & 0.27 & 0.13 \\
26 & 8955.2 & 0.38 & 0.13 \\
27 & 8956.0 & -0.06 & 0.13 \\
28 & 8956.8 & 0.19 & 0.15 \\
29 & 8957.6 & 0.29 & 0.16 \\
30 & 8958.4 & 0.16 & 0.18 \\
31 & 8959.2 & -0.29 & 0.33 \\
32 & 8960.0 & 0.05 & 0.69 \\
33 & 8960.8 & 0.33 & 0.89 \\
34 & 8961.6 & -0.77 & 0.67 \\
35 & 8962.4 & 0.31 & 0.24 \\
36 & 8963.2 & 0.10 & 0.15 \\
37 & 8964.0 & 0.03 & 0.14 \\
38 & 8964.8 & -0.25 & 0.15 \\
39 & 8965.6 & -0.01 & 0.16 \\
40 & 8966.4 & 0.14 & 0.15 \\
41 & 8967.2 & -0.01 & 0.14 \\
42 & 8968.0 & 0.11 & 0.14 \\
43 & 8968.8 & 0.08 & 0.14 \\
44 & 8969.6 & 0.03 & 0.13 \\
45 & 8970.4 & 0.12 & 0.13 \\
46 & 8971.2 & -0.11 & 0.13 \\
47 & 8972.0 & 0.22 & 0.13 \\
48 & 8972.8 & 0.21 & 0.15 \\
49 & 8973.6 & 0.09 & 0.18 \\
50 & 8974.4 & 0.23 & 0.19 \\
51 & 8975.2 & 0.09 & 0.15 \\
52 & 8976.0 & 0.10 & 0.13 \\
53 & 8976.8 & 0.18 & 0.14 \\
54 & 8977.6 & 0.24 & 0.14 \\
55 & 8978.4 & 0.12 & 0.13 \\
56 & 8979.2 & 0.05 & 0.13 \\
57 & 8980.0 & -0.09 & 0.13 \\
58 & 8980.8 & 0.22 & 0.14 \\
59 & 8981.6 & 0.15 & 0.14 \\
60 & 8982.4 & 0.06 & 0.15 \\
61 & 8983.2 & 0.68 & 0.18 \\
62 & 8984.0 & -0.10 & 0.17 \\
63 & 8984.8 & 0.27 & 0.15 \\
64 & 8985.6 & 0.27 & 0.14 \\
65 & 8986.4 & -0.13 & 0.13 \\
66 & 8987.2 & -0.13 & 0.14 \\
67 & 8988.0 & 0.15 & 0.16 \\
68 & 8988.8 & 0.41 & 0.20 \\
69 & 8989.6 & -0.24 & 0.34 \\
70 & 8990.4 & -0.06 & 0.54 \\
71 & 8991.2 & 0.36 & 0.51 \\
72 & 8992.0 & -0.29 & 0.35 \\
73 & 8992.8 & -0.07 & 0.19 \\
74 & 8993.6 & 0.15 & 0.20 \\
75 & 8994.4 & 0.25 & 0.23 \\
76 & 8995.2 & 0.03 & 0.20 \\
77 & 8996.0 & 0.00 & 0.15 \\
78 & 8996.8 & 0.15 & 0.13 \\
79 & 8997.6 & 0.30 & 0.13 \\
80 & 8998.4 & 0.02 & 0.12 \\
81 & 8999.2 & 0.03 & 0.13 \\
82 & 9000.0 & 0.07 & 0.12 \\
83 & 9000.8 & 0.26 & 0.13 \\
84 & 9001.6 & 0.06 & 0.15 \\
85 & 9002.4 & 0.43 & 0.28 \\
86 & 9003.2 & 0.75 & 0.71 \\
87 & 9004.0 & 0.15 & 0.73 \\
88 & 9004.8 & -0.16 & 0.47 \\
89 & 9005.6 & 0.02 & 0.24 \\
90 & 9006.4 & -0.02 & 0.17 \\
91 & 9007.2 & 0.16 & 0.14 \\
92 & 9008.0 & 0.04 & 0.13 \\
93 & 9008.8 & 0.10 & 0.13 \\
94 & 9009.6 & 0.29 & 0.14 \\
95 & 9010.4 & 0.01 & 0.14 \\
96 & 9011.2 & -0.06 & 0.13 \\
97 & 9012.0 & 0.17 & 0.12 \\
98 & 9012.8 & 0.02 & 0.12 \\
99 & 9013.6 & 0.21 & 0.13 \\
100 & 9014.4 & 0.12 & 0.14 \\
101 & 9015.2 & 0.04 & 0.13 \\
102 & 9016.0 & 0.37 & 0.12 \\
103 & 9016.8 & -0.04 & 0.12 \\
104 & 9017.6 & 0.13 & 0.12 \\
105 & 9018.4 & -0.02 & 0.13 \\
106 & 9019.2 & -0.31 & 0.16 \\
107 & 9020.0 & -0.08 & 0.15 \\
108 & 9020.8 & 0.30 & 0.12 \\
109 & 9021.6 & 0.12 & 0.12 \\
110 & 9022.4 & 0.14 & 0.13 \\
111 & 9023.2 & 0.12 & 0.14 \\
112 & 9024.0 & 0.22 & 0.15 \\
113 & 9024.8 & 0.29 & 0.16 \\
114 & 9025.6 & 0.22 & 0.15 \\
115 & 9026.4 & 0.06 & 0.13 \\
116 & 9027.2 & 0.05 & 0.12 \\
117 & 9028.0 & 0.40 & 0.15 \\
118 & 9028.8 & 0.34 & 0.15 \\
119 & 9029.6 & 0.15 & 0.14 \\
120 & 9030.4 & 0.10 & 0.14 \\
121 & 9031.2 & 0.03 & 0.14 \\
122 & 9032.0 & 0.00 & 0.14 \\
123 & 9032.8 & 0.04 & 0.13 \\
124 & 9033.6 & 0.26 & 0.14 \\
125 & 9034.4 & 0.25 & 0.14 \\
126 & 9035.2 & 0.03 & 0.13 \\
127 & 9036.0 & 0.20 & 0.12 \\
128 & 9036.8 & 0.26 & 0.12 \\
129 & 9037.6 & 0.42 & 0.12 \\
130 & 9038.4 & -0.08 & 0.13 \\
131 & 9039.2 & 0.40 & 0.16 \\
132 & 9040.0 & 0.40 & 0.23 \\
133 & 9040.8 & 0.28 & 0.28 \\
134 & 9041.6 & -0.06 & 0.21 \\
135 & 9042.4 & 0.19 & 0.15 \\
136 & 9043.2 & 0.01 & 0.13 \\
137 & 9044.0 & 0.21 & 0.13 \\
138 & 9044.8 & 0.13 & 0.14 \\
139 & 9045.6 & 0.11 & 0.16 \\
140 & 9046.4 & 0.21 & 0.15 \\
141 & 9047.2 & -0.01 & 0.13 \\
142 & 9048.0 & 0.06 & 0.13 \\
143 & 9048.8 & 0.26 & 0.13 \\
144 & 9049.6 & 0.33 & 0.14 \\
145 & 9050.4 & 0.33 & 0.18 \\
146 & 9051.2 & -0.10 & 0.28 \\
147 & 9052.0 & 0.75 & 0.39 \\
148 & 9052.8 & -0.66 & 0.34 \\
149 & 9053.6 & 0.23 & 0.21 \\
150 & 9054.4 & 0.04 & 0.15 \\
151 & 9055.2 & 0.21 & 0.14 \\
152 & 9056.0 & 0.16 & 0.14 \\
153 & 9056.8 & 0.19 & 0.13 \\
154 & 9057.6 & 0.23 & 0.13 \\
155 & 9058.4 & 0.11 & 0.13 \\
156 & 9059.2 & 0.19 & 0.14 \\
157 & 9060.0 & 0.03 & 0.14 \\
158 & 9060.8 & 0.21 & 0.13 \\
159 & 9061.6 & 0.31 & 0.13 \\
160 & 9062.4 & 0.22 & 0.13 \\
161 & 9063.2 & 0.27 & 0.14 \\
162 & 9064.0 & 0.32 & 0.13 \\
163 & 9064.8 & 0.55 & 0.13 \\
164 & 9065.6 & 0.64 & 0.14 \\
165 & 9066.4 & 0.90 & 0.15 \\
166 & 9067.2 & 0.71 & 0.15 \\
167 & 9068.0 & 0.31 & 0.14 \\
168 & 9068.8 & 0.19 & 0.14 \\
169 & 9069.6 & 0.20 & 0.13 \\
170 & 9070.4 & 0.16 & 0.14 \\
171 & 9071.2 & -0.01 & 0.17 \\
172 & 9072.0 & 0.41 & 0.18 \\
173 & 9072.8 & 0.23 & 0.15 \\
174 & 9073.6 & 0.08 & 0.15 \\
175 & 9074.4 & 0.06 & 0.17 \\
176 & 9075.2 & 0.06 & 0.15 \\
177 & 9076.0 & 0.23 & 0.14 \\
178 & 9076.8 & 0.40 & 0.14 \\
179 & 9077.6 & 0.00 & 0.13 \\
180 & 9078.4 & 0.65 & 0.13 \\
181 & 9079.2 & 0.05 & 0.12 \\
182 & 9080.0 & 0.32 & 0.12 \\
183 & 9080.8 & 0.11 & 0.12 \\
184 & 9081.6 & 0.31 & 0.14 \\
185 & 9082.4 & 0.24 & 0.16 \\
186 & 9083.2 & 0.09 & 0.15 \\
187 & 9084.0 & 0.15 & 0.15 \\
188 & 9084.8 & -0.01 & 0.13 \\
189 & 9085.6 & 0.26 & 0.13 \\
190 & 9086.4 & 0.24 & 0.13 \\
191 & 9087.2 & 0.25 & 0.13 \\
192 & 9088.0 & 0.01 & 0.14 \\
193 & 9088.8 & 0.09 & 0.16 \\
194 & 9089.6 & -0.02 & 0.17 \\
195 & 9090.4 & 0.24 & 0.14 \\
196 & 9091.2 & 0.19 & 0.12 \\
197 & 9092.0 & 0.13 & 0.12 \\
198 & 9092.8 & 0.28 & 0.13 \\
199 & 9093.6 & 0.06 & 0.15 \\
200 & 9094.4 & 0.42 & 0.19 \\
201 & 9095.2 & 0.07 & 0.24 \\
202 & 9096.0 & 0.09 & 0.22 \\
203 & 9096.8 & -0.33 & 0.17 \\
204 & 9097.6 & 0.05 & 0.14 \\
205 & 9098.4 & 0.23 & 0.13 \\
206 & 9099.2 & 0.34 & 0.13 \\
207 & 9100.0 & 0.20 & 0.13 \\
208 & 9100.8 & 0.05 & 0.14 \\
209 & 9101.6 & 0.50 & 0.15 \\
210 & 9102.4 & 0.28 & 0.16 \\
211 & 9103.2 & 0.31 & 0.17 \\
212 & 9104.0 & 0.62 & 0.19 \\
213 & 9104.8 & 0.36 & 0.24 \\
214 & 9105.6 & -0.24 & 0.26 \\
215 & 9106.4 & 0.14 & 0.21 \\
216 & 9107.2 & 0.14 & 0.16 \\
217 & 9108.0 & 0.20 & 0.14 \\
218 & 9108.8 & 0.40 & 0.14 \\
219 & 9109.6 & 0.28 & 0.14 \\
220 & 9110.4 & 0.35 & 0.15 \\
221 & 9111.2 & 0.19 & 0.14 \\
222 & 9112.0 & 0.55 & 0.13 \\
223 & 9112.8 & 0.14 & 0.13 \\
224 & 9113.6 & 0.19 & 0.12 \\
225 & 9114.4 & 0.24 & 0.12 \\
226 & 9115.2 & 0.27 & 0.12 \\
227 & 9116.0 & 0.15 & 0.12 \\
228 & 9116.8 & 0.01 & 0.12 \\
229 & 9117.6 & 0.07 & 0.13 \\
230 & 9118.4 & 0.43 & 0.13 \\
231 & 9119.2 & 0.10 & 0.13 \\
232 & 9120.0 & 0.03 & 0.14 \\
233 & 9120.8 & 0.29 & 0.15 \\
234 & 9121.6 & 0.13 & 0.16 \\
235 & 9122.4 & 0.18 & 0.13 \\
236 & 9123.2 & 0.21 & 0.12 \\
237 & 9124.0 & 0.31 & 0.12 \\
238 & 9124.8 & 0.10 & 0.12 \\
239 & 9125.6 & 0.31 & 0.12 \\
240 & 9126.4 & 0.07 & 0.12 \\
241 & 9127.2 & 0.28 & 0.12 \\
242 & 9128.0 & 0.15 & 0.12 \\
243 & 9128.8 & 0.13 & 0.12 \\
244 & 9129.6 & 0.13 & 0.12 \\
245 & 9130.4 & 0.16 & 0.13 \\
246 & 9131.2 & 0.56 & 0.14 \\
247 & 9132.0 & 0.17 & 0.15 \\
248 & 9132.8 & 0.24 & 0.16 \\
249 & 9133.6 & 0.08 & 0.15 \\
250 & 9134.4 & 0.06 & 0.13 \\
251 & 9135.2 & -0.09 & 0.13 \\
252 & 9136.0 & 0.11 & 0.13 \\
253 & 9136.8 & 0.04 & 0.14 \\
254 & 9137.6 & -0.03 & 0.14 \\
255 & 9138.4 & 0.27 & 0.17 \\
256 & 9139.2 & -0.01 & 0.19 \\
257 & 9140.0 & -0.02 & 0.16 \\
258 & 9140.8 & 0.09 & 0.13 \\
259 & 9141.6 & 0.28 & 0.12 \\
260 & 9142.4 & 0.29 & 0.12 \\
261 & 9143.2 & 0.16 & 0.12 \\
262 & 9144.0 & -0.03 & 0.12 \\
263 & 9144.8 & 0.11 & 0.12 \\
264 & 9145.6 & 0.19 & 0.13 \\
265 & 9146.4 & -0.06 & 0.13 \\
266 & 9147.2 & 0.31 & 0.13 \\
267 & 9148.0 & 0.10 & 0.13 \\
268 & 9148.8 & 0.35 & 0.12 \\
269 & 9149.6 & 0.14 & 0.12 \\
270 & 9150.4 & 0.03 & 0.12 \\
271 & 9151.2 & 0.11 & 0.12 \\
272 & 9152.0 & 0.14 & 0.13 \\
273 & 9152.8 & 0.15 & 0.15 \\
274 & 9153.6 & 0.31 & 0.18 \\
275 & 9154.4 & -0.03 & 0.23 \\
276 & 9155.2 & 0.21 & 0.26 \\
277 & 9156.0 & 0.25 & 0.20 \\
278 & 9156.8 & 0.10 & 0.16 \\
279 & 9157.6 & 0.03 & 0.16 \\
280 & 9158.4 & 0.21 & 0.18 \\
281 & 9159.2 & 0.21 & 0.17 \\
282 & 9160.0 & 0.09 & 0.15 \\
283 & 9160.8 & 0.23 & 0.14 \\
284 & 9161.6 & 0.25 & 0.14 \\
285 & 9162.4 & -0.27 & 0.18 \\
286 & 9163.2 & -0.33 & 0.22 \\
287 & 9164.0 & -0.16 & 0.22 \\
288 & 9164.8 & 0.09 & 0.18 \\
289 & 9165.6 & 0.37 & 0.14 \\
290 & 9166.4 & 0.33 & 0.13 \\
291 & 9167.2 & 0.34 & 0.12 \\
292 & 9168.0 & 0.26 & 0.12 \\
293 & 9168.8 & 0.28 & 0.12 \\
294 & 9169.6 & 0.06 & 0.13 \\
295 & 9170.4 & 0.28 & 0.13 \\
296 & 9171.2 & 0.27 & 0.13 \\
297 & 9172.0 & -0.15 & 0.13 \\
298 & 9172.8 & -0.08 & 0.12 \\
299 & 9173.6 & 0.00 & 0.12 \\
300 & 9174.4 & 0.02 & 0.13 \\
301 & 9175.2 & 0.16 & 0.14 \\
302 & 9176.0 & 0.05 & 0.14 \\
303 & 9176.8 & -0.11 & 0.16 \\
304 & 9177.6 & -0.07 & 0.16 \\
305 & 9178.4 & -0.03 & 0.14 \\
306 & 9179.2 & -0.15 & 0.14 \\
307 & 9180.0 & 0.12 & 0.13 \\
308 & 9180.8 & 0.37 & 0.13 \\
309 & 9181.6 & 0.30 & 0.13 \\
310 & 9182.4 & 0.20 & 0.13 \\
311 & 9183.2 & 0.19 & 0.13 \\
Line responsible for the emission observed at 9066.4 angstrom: H-gamma 4340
